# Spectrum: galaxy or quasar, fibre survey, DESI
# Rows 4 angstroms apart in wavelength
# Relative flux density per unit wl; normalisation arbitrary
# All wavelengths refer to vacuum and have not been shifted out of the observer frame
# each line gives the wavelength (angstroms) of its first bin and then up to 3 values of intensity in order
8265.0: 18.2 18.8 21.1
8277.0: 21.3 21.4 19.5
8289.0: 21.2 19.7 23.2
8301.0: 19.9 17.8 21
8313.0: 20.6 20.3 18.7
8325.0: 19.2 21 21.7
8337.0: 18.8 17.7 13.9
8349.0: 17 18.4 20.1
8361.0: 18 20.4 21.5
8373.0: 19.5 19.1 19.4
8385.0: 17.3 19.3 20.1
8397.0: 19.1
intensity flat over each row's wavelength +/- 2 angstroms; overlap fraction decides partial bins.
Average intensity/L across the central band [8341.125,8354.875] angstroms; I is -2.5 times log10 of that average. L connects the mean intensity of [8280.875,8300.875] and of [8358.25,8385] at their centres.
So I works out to 0.197 mag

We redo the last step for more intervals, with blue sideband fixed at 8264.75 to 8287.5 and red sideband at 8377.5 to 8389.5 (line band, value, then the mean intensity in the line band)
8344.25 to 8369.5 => 0.029 mag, 18.5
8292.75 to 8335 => -0.035 mag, 20.3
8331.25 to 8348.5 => 0.082 mag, 17.9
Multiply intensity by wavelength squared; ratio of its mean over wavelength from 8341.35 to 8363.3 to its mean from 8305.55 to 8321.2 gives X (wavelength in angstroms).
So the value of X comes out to 0.88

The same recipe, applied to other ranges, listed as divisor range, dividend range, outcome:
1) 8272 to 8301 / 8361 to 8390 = 0.94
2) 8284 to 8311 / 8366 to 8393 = 0.97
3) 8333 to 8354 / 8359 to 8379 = 1.13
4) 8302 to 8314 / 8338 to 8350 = 0.84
